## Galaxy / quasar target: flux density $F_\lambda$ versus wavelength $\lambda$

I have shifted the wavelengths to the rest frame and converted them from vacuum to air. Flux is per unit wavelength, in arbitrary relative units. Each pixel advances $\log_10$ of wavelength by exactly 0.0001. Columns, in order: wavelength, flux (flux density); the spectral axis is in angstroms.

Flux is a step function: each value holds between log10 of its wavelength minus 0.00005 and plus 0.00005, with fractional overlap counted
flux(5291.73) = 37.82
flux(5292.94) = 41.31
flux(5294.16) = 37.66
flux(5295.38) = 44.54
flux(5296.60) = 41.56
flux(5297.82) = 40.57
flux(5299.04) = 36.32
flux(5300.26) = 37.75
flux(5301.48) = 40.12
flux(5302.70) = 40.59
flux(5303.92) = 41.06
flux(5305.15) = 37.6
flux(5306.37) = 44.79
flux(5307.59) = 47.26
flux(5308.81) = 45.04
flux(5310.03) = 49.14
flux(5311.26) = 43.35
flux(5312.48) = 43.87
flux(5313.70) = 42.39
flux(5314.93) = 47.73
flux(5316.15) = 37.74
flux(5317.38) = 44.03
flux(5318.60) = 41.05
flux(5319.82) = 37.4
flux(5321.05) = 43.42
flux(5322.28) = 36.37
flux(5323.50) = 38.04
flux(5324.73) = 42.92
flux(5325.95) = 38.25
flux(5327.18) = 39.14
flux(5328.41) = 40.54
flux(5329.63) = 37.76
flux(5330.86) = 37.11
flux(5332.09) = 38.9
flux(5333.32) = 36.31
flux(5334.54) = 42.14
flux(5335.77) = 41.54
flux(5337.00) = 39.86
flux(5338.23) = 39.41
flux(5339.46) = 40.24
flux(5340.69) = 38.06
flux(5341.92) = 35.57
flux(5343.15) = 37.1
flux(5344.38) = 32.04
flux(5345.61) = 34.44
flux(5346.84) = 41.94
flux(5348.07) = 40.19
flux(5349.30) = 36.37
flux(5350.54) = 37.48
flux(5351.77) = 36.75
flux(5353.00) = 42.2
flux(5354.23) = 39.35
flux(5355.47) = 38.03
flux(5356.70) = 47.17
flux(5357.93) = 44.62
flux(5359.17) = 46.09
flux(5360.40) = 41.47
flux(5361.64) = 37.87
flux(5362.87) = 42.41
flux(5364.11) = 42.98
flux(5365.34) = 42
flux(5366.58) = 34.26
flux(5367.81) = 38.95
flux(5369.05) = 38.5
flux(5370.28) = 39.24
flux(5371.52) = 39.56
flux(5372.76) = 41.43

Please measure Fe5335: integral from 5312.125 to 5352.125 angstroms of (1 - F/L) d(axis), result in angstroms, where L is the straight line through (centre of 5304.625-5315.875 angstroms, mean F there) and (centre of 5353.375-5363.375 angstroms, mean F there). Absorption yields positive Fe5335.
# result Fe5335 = 3.8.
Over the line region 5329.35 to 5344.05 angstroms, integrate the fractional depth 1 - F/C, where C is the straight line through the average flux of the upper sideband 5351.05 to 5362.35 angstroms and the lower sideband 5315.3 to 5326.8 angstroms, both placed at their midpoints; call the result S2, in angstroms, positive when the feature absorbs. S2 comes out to 0.8 angstroms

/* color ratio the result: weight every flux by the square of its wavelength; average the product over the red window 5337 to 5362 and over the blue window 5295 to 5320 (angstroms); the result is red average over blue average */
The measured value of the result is 0.9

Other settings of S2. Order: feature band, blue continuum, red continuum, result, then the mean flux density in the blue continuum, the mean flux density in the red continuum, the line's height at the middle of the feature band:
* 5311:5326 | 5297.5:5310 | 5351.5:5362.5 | 0.1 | 41.5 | 41.7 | 41.6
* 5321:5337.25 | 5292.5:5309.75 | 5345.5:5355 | 0.2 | 41.3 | 38.8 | 39.9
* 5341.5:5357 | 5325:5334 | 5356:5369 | 0.8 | 38.5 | 41.6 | 40.4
